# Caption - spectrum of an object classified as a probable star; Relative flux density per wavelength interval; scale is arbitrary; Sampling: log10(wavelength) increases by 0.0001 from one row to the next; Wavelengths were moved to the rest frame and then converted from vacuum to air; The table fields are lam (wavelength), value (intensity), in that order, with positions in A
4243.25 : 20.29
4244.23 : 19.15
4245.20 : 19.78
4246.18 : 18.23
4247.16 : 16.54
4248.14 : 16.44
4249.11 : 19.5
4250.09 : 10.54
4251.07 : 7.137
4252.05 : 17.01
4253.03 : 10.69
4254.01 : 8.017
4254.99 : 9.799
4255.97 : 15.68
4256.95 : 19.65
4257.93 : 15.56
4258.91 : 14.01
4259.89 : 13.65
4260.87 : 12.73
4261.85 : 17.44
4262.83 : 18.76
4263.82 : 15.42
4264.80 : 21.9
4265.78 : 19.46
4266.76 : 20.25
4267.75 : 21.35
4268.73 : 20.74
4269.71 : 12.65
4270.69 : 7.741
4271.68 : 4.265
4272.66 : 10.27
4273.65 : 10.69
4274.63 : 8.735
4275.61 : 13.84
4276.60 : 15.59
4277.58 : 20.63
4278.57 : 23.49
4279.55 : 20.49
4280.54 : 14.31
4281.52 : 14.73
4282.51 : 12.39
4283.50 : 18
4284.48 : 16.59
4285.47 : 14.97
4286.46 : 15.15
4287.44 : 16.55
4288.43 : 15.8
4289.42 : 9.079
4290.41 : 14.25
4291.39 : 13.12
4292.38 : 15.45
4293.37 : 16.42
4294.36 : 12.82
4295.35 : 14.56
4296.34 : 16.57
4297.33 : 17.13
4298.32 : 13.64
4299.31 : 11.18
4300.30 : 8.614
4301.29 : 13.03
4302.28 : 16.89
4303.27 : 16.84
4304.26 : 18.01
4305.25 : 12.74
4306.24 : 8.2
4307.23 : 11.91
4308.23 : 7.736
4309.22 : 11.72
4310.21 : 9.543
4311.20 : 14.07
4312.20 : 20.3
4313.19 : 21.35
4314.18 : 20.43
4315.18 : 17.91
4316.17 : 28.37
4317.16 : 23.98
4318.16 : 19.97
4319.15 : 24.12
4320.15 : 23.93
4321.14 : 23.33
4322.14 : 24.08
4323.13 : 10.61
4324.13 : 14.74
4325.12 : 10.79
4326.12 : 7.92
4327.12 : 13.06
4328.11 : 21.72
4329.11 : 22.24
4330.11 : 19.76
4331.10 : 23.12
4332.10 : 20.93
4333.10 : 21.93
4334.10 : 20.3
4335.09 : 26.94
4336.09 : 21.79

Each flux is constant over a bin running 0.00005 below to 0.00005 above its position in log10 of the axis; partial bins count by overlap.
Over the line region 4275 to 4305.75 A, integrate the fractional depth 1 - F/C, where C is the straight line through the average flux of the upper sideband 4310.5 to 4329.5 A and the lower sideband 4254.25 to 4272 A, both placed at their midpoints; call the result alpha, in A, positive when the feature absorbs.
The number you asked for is 3.5 A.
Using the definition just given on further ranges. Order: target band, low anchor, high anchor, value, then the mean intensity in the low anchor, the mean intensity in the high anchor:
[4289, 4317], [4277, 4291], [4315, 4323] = 7.1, 16.2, 22.9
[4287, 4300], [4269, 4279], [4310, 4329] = 0.9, 12.9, 18.6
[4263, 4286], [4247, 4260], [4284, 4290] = -2.1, 13.8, 14.7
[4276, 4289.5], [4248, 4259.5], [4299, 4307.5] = -3.2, 13.6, 13.1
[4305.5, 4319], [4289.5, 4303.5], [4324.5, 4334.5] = -0.5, 14.1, 18.1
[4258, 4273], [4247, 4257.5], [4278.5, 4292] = -1.2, 13.7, 15.4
